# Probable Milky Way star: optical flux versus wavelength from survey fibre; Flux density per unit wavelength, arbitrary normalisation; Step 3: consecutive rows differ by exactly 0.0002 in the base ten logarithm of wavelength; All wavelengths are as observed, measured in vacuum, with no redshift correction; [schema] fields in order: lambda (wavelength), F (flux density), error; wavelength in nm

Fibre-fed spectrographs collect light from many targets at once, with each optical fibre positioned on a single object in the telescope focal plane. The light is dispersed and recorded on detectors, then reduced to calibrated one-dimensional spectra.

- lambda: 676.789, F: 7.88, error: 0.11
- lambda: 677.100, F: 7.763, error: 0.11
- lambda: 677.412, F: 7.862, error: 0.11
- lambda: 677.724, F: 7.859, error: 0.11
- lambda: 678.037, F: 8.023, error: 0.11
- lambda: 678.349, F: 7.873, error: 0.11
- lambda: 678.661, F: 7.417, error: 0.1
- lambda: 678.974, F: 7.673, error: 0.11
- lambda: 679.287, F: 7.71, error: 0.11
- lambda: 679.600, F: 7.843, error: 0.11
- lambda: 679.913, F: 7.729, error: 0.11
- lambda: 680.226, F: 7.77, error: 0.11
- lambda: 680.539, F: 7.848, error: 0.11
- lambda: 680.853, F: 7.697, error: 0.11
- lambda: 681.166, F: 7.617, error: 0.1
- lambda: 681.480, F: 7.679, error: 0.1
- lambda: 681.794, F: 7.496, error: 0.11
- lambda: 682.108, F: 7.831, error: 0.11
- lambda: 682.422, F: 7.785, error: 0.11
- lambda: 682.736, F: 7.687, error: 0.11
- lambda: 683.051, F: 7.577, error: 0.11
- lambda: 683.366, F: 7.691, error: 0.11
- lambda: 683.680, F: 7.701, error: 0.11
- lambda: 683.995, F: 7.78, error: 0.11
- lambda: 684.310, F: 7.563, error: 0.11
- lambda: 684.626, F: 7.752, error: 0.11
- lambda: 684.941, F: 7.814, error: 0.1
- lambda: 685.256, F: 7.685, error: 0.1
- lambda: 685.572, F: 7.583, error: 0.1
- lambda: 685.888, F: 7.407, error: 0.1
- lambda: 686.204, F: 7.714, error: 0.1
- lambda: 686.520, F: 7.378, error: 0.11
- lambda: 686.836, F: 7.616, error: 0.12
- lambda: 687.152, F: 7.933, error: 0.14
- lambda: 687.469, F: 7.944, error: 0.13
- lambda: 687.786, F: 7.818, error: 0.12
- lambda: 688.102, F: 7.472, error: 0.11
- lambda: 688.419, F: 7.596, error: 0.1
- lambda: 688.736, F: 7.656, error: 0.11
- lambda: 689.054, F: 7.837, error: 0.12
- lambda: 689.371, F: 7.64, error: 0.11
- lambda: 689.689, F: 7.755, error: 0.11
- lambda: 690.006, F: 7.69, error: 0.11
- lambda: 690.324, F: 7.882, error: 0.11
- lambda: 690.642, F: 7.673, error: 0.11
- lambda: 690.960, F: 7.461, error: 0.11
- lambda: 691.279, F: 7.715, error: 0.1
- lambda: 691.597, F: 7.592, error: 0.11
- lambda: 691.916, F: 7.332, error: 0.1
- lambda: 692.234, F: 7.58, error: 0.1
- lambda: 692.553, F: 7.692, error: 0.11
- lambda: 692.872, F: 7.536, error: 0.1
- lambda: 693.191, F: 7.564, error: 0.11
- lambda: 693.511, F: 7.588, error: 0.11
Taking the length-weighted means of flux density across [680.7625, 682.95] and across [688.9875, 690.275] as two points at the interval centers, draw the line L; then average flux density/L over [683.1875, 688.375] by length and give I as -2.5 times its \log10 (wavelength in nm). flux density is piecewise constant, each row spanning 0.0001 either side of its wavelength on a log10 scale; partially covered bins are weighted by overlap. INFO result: 0.00 mag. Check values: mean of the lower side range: 7.68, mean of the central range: 7.68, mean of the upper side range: 7.74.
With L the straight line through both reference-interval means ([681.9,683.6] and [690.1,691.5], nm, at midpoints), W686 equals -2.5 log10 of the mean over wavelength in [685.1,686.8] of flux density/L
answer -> 0.02 mag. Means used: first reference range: 7.71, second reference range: 7.68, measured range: 7.56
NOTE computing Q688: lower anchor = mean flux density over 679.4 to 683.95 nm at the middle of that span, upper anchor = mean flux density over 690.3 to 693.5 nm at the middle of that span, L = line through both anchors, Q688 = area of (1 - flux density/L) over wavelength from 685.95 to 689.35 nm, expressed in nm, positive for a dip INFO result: -0.02 nm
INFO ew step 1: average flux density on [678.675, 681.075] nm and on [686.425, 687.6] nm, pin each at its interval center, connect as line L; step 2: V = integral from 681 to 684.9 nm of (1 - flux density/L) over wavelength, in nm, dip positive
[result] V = 0.02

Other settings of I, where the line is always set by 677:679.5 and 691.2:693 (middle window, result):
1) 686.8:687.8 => -0.03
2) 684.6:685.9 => 0.00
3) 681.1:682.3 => 0.01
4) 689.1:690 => -0.02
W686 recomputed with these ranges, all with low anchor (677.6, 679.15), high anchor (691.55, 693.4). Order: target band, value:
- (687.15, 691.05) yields -0.02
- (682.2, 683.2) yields 0.00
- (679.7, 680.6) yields -0.01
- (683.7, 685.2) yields -0.01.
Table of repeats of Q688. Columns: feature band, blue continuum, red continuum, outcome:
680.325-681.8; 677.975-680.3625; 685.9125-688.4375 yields 0.008 nm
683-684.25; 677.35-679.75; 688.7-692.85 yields 0.006 nm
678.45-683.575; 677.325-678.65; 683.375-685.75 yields 0.058 nm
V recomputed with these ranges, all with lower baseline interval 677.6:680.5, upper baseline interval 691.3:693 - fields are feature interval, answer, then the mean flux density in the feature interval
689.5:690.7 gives -0.03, 7.75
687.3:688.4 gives -0.01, 7.73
